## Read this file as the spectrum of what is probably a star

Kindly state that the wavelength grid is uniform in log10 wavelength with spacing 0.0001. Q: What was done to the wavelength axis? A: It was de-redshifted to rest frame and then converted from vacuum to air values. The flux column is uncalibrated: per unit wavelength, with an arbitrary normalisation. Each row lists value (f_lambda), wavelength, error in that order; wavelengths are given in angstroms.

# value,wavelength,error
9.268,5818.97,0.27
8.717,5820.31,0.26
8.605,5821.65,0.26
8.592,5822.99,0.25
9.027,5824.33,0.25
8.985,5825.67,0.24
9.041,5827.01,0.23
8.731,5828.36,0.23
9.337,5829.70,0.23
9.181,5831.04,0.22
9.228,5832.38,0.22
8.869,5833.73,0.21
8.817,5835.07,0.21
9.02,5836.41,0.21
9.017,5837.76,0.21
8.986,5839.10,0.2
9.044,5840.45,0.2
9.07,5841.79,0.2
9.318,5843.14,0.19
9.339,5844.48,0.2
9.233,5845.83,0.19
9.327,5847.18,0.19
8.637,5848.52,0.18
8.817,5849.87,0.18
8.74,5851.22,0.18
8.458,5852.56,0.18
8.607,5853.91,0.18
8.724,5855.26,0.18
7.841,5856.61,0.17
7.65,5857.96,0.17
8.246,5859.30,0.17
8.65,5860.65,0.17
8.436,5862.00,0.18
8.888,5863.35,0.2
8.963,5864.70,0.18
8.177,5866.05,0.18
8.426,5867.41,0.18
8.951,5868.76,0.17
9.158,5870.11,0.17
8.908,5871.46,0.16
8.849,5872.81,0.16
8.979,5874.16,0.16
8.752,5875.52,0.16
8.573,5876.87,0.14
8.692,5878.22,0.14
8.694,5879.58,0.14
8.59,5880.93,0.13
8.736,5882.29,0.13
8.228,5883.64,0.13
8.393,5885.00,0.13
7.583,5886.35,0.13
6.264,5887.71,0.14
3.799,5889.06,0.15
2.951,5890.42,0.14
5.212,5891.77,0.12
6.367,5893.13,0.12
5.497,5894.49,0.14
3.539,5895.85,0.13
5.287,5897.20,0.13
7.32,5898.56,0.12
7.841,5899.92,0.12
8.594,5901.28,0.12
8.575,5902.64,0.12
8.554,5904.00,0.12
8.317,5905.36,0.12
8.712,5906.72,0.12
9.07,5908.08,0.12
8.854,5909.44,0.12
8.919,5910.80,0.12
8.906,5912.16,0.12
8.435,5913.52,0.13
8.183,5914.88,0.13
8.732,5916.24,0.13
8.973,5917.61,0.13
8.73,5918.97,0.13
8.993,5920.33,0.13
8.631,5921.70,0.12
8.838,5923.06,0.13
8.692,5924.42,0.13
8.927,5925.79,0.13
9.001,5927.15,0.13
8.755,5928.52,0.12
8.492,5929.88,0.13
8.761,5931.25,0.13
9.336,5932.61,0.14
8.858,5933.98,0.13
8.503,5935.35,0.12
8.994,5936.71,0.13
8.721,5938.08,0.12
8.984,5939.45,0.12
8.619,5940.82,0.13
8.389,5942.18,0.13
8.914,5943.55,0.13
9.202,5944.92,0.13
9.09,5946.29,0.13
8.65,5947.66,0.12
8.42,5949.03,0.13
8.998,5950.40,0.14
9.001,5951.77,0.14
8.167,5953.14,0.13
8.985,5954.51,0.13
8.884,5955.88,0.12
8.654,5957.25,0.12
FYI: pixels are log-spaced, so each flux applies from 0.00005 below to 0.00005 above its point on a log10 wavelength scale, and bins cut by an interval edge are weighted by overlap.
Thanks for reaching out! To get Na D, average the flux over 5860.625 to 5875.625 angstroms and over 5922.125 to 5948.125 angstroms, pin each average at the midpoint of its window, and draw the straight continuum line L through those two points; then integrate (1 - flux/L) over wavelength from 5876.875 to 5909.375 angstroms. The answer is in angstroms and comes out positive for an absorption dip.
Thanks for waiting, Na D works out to 5.8 angstroms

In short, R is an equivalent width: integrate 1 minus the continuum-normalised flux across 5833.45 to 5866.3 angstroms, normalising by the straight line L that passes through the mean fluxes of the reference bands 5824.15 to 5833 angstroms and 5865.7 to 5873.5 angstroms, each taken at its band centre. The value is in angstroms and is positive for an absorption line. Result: 0.6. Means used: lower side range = 9.08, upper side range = 8.77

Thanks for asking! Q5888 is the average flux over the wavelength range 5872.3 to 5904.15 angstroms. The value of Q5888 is 7.21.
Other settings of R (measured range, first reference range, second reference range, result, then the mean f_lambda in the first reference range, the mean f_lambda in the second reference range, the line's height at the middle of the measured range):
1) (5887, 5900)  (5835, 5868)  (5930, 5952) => 5.1 angstroms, 8.73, 8.83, 8.78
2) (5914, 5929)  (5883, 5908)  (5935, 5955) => -1.8 angstroms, 6.78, 8.78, 7.83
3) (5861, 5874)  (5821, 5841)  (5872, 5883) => 0.0 angstroms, 8.96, 8.73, 8.78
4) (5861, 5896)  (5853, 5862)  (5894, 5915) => 1.8 angstroms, 8.3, 7.8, 8.08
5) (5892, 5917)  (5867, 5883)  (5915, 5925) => 3.0 angstroms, 8.78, 8.77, 8.77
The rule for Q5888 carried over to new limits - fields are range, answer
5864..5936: 8.08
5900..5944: 8.74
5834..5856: 8.94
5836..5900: 8.01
